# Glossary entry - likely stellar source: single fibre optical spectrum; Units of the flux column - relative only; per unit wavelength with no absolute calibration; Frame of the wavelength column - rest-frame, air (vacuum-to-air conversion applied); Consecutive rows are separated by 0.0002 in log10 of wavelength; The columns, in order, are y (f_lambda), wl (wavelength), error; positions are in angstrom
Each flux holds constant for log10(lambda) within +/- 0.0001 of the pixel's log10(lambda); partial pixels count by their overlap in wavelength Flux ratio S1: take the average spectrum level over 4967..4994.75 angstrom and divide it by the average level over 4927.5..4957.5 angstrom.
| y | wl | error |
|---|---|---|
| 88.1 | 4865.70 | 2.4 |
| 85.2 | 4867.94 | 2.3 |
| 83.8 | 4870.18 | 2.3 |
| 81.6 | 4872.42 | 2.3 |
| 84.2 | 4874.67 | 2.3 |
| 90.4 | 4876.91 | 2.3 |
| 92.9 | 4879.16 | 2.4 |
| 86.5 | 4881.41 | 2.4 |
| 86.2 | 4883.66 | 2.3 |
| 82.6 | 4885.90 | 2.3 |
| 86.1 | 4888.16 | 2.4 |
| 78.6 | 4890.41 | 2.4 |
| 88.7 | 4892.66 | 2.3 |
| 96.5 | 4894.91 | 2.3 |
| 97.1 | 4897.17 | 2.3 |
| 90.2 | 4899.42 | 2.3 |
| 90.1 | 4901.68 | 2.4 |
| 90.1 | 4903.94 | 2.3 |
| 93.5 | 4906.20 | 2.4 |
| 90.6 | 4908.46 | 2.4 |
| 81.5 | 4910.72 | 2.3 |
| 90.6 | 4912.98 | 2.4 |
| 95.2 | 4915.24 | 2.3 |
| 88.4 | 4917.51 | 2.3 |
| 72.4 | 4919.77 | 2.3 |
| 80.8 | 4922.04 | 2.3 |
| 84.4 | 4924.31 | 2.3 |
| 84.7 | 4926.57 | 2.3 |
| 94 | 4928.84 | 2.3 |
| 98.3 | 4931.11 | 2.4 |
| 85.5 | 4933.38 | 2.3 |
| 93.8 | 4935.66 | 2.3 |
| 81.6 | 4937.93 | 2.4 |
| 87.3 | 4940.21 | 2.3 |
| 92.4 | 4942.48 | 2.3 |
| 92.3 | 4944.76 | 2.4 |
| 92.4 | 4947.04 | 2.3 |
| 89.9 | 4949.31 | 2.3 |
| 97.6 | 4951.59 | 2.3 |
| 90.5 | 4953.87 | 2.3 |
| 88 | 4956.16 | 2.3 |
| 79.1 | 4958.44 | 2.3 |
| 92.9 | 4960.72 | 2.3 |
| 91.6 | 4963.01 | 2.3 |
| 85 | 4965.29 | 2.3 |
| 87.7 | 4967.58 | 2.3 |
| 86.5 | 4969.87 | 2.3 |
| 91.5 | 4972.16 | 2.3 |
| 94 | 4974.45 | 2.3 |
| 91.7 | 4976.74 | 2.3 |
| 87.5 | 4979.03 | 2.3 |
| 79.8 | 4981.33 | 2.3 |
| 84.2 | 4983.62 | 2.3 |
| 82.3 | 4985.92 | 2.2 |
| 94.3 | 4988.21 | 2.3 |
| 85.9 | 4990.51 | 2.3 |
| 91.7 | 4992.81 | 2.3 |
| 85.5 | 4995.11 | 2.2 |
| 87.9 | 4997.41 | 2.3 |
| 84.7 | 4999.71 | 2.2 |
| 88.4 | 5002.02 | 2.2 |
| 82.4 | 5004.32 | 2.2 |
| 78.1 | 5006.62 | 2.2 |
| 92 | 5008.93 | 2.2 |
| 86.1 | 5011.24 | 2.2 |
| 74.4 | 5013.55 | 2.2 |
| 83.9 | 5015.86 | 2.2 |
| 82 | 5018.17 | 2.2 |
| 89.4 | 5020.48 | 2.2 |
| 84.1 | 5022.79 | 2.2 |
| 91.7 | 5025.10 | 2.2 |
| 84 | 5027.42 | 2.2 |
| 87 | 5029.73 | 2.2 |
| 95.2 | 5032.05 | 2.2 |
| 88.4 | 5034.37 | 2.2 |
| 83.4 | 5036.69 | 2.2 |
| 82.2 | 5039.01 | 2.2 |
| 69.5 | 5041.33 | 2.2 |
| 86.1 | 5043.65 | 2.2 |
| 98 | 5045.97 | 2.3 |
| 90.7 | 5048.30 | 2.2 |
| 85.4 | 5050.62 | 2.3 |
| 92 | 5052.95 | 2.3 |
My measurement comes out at 0.97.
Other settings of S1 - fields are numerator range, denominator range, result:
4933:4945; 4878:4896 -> 1.02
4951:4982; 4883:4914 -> 1.00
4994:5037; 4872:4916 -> 0.97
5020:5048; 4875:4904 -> 0.98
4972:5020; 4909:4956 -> 0.97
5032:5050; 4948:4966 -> 0.96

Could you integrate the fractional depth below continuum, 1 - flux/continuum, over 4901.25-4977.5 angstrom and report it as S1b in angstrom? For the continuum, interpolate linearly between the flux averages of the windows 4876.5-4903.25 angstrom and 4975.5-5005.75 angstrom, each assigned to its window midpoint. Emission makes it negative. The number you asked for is -1.1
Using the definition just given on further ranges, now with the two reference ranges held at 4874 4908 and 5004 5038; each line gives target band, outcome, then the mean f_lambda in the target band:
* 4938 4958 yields -0.7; 90.3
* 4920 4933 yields 0.1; 87.2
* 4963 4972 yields -0.1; 87.6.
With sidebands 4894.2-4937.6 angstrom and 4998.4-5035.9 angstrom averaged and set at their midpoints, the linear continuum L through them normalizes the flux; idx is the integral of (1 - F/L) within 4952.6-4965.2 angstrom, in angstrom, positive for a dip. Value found -0.1 angstrom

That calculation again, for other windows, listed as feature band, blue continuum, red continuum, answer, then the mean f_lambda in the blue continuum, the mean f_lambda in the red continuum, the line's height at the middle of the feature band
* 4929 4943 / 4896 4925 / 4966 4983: -0.3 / 88.1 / 88.2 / 88.1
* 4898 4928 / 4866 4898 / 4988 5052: -0.1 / 87.1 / 86.1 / 86.9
